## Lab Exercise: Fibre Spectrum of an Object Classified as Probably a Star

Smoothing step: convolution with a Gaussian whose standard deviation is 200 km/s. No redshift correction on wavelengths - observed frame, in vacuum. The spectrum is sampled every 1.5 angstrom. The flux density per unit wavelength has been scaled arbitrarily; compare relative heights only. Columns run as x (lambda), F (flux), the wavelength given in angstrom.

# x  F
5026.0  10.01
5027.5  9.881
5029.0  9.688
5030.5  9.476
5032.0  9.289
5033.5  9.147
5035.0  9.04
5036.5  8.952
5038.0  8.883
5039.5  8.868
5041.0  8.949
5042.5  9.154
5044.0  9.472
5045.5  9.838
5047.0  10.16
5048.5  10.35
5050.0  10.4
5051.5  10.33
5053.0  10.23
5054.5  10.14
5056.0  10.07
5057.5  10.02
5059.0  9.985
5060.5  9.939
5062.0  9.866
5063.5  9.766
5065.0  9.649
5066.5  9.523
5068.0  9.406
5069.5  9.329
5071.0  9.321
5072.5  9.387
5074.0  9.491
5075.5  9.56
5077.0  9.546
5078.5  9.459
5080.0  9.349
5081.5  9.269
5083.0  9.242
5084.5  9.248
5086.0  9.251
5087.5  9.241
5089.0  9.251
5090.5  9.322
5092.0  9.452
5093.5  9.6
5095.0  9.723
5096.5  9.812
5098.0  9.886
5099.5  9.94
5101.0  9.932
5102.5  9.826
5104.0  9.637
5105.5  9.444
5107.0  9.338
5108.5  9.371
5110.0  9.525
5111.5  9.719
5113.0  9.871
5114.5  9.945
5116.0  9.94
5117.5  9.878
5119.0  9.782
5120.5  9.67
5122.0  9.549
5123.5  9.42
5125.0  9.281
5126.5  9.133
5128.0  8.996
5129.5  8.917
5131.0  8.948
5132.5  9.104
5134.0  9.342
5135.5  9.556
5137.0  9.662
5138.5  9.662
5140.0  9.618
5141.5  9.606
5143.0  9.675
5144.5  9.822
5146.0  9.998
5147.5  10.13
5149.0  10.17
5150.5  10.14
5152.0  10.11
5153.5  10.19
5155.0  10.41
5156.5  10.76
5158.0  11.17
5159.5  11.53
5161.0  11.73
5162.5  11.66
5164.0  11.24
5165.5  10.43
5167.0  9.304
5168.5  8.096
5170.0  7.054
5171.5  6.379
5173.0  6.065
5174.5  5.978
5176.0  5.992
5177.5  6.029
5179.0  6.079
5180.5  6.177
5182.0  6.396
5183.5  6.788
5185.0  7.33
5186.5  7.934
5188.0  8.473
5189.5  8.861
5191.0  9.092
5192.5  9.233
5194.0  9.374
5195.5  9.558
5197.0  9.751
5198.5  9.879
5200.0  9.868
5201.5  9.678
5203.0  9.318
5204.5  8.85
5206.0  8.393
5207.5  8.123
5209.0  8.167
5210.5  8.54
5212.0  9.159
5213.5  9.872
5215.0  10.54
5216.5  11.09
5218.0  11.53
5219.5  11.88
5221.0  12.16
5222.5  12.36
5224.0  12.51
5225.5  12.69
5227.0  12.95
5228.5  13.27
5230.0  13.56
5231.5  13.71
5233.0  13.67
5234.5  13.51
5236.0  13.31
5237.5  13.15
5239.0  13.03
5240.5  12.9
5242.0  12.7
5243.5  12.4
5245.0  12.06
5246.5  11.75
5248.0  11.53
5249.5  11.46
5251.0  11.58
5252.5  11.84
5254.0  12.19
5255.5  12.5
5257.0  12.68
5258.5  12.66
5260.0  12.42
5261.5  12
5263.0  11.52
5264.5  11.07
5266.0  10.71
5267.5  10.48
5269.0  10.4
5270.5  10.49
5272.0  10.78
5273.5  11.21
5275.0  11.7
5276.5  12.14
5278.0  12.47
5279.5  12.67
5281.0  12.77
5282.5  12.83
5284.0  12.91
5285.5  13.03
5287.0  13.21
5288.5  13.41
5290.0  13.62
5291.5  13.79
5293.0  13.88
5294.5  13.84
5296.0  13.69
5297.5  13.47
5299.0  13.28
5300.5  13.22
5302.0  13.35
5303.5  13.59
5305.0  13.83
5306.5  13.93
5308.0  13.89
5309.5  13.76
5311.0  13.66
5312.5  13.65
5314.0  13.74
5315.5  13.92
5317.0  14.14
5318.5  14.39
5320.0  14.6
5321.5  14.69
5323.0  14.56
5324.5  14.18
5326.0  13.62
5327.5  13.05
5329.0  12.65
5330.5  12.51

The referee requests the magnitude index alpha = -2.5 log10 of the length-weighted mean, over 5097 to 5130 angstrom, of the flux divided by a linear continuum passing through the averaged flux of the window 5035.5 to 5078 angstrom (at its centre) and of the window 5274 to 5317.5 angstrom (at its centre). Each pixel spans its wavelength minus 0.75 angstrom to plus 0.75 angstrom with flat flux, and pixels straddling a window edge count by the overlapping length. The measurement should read 0.10 mag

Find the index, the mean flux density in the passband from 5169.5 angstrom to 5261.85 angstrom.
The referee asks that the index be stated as 10.3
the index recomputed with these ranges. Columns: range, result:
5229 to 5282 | 12.2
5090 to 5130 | 9.6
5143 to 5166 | 10.6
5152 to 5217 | 8.86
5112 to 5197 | 9.1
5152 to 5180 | 8.9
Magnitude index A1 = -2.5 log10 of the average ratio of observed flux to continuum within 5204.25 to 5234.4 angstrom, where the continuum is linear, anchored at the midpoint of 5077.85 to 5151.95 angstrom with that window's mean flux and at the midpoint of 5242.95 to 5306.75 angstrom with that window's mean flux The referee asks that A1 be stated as 0.02 mag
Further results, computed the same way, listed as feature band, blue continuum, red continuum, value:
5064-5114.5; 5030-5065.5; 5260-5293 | 0.07 mag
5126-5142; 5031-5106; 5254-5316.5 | 0.13 mag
